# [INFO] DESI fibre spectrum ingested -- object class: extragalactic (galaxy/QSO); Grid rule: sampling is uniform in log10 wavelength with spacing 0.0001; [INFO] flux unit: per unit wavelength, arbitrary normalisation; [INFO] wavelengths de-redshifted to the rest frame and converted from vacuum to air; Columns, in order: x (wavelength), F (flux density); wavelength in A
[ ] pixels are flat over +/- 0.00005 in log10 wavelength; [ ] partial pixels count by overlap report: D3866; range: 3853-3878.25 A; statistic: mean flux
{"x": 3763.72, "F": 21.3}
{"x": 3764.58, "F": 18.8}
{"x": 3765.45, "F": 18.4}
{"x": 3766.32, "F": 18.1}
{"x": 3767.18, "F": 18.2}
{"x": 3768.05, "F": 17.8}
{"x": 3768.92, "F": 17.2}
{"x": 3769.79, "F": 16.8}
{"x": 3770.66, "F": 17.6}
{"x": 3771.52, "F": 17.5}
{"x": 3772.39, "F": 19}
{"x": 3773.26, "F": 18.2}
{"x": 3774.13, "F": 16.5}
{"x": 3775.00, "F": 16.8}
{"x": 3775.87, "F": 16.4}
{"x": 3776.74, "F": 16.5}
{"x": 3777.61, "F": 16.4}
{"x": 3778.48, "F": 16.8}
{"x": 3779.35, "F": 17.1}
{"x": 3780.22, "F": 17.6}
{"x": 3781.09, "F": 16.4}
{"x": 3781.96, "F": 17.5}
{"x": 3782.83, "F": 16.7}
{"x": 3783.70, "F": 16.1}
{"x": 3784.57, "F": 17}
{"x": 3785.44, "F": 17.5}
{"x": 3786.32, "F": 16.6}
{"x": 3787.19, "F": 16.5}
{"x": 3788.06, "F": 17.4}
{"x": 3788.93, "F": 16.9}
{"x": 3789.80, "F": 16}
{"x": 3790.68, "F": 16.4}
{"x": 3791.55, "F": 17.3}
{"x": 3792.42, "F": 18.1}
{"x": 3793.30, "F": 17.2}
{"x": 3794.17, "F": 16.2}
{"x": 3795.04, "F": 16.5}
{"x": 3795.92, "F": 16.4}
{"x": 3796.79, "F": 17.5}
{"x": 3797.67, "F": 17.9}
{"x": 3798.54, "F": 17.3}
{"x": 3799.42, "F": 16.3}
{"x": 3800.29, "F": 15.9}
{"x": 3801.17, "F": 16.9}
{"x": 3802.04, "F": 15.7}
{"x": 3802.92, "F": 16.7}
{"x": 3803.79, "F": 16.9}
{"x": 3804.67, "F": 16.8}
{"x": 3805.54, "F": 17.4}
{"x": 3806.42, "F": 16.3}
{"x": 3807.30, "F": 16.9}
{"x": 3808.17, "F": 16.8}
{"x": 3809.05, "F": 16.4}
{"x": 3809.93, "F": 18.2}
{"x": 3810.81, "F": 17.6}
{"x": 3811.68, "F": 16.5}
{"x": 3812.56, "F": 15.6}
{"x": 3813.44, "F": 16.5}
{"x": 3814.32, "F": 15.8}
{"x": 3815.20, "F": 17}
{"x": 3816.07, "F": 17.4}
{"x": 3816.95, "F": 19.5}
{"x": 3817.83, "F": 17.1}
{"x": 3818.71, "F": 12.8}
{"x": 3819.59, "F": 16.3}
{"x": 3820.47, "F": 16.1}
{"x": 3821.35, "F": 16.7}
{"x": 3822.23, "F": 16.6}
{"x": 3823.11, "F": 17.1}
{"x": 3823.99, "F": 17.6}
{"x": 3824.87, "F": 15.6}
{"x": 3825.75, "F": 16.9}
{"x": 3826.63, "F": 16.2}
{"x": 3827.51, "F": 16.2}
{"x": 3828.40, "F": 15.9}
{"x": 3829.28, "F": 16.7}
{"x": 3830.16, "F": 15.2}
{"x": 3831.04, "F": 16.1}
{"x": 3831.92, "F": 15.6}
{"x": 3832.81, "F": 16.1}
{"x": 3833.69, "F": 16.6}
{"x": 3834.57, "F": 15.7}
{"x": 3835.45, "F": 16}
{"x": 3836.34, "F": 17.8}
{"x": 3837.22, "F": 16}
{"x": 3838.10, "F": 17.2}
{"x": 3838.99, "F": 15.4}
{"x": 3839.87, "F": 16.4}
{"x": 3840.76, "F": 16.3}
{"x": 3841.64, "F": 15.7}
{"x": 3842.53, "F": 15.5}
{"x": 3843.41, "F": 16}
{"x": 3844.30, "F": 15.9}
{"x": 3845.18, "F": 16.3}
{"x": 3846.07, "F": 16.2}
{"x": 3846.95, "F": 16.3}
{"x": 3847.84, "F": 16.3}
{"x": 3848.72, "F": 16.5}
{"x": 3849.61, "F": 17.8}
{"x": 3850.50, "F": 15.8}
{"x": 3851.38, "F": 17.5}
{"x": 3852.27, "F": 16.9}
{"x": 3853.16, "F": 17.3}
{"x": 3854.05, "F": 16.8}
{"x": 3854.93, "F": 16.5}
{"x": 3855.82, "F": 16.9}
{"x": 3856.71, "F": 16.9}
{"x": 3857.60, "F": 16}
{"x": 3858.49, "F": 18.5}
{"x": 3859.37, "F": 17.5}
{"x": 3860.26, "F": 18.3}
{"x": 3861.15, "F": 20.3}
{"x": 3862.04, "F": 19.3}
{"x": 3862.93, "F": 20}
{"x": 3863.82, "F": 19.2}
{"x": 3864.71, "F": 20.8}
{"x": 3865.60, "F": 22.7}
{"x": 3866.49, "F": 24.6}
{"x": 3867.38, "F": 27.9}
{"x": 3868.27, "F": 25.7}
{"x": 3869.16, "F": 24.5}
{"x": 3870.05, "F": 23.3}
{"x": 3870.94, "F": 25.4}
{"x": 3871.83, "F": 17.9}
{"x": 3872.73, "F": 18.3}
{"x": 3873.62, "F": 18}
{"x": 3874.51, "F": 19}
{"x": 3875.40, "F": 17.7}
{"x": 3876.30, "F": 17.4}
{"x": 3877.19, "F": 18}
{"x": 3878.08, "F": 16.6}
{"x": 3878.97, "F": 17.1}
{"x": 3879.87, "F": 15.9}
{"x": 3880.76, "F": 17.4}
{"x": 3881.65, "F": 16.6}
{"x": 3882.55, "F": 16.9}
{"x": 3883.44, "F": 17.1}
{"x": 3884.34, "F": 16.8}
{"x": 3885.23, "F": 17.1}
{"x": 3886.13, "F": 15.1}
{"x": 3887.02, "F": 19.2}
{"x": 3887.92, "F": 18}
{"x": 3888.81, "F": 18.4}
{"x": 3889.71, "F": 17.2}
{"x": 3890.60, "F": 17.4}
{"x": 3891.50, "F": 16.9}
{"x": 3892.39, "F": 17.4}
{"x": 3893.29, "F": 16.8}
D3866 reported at 19.8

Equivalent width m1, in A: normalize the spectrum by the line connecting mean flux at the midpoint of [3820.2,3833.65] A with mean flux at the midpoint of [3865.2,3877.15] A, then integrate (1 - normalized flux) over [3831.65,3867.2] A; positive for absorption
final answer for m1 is 2.98 A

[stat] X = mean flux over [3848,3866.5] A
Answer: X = 18.2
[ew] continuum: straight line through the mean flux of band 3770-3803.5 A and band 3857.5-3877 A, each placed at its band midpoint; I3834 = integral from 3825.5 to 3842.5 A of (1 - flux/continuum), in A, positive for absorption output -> 2.6 A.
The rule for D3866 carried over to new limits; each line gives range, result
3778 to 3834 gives 16.7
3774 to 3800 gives 16.9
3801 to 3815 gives 16.7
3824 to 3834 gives 16.2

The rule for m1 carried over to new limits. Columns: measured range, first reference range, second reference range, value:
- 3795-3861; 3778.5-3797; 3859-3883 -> 6.1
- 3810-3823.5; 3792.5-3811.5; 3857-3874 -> 0.9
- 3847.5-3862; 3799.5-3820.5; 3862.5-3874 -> 2.5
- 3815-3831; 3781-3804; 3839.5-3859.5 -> 0.2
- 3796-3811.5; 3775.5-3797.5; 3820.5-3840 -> -0.2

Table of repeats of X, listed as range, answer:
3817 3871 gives 17.7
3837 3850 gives 16.3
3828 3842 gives 16.2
